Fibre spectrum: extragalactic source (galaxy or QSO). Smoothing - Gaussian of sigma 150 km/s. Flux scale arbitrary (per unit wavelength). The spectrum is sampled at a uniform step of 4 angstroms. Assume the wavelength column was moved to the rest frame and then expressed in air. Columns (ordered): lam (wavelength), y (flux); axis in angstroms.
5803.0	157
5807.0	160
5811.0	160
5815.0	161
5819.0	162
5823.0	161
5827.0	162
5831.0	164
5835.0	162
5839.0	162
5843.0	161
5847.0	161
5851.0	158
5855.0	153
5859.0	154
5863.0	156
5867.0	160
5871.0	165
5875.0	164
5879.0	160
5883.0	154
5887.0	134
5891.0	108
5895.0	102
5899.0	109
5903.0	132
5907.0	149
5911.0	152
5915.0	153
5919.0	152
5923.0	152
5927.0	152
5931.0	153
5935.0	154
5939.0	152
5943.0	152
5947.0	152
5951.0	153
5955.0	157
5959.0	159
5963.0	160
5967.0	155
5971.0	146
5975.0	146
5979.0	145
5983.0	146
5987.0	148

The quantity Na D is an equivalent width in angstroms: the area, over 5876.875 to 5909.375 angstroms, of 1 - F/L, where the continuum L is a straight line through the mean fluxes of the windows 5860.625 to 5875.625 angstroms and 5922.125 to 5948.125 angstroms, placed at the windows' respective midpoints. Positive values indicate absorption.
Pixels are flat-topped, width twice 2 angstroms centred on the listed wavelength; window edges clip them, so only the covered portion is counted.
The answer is 5.43 angstroms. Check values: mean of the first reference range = 161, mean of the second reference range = 152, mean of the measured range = 131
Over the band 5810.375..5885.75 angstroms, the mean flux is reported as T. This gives 160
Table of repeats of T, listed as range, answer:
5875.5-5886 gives 156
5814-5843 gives 162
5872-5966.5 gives 147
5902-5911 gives 144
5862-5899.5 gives 142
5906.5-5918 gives 152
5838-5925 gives 148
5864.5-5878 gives 163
